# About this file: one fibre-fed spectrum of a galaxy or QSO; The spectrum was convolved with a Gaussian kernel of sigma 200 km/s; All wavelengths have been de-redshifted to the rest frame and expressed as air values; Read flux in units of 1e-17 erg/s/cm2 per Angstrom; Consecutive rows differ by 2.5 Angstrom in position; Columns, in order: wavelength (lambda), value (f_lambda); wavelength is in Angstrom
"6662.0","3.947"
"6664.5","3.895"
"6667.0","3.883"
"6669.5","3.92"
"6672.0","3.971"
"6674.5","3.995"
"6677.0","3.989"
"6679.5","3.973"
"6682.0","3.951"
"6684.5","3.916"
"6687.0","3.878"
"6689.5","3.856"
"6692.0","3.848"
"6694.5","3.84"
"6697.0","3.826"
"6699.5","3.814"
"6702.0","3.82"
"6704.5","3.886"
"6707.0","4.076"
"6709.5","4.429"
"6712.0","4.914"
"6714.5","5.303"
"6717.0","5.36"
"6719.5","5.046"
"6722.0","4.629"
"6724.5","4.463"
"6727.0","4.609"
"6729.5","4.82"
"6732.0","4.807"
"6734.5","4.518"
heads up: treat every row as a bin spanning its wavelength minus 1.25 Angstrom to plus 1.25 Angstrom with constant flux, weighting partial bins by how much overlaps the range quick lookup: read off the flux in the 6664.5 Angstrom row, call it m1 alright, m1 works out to 3.895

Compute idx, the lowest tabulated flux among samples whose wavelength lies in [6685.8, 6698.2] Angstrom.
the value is 3.826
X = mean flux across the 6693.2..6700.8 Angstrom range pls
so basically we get 3.83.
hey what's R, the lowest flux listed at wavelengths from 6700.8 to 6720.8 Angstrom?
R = 3.82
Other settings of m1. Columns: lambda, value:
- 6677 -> 3.989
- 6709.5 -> 4.429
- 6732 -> 4.807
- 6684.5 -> 3.916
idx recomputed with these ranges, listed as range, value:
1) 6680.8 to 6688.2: 3.878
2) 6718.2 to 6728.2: 4.463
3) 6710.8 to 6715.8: 4.914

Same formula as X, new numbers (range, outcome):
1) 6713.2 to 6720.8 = 5.23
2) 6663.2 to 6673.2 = 3.92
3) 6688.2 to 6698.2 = 3.84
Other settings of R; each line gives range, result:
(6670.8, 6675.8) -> 3.971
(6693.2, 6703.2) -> 3.814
